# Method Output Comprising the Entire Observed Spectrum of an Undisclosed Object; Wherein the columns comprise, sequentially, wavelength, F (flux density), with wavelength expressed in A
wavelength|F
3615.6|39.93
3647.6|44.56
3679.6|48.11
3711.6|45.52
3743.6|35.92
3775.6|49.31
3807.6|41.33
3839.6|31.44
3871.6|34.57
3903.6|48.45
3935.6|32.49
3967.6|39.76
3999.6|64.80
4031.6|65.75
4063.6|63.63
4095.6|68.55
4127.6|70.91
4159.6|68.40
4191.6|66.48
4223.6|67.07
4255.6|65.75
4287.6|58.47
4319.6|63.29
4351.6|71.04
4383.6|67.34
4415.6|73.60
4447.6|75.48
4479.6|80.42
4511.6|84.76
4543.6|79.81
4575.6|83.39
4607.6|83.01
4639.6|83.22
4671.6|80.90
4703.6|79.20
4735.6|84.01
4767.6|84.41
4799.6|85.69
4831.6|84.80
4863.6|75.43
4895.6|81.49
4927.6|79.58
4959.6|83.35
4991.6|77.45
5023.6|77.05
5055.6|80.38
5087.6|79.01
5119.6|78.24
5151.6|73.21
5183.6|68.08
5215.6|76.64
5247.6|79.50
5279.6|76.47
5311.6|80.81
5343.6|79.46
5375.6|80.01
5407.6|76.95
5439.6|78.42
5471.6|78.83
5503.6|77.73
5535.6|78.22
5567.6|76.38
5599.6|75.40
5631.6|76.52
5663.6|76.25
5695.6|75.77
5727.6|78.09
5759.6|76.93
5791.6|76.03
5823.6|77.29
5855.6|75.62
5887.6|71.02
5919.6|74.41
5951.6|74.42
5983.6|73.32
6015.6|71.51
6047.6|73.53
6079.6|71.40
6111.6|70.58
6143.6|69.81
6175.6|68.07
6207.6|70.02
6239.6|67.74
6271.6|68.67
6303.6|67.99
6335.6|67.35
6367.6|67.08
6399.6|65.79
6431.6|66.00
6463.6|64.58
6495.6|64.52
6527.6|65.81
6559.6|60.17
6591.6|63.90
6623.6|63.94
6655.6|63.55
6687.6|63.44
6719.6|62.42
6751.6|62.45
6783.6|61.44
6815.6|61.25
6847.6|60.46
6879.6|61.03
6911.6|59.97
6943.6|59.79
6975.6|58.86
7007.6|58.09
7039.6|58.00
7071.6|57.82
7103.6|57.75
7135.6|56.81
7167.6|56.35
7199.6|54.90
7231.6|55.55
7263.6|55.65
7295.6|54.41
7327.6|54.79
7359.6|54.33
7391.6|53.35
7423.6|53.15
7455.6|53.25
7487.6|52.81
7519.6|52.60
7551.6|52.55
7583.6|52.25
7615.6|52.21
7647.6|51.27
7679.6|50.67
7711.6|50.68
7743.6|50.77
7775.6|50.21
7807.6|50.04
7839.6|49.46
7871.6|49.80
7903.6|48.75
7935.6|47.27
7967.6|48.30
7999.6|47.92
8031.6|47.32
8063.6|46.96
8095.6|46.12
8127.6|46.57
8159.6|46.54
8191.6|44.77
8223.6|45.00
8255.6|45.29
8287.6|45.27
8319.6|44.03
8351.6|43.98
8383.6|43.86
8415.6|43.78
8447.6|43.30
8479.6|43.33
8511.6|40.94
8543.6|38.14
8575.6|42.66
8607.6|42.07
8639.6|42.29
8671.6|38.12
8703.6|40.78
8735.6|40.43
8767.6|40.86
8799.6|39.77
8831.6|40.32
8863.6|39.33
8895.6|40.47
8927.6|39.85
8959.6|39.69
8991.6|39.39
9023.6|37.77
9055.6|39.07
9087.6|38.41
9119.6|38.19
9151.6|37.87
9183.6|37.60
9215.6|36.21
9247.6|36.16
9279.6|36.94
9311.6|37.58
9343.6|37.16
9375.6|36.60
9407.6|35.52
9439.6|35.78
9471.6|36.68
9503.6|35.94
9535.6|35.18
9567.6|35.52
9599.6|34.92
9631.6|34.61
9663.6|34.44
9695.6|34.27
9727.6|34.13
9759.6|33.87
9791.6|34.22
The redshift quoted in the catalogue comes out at 0.000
